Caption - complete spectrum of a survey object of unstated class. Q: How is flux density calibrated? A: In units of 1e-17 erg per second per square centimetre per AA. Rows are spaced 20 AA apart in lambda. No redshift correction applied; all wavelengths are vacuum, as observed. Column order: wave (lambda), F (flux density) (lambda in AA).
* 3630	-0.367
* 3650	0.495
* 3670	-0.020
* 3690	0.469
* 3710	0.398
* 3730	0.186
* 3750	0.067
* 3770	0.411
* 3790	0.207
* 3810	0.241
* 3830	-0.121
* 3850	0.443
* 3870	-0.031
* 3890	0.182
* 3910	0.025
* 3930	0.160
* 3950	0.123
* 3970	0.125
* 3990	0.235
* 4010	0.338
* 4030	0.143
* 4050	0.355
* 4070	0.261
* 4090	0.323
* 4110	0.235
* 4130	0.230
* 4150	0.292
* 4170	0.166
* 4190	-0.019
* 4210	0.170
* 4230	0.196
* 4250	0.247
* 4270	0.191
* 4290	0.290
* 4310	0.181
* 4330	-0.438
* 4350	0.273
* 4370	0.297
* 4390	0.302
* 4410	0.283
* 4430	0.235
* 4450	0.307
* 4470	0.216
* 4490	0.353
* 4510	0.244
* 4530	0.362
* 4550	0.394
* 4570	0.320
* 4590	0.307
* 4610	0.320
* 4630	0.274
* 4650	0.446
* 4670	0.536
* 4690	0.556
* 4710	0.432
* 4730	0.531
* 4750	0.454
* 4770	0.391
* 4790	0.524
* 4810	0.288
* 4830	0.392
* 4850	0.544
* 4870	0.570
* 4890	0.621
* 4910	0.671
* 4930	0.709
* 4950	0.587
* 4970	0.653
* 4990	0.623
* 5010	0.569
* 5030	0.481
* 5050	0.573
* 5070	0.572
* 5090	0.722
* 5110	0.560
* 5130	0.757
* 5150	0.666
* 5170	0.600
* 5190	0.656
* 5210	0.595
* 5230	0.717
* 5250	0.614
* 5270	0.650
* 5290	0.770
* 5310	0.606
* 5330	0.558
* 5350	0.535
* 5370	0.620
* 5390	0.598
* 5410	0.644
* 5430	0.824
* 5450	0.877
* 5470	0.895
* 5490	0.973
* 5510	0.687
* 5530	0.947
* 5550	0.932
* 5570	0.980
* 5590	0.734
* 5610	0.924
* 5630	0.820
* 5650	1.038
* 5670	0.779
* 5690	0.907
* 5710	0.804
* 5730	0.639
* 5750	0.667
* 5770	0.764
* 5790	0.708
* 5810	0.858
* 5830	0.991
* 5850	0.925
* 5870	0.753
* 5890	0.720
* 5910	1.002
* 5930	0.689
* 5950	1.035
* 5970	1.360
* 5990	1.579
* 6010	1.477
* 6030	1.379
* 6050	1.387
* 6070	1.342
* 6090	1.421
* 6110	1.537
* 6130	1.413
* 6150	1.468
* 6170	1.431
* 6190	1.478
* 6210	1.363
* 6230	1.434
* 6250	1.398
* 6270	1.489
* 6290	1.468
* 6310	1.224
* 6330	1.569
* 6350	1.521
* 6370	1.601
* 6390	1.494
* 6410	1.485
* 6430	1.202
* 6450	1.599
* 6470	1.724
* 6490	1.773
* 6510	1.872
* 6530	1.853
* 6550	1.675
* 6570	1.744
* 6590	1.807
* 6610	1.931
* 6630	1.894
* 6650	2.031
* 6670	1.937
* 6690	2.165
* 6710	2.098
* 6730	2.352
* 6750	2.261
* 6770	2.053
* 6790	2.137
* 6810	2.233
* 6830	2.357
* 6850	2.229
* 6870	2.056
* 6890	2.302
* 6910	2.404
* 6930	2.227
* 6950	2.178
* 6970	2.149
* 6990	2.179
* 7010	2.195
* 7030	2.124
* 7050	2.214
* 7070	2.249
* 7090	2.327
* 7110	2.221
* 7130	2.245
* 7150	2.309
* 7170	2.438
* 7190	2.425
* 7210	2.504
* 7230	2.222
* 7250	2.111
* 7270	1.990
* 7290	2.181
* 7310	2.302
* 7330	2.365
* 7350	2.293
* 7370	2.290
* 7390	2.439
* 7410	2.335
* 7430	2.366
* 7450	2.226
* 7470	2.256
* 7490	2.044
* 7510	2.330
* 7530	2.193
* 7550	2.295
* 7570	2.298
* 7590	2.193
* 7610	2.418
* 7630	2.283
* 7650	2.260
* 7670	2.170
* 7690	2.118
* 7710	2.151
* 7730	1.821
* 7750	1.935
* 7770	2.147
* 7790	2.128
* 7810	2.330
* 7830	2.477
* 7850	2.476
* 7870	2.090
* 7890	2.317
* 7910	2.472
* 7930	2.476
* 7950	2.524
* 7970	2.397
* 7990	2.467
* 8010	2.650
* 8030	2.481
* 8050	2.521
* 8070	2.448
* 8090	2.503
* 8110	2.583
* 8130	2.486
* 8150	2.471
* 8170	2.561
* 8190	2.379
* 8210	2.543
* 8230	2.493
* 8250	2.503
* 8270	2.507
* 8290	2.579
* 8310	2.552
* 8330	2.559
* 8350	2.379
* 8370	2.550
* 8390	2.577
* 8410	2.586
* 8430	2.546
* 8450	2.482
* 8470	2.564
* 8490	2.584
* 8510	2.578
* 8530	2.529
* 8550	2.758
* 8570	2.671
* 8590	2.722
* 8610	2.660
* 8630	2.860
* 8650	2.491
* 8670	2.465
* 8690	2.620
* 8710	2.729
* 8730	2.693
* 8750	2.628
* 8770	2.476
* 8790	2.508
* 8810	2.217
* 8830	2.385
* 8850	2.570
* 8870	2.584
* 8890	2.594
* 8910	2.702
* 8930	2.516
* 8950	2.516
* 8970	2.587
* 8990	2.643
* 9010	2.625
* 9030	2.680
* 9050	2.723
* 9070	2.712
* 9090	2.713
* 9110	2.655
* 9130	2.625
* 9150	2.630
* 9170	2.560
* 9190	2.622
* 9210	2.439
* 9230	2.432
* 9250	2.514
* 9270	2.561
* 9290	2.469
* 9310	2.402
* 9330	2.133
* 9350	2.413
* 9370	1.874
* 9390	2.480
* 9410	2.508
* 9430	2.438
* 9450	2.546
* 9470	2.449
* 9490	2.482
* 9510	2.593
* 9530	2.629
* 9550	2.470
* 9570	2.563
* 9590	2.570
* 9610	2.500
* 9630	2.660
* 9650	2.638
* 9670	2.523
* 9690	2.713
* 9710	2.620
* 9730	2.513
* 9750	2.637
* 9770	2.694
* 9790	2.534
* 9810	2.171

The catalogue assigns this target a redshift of 0.494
